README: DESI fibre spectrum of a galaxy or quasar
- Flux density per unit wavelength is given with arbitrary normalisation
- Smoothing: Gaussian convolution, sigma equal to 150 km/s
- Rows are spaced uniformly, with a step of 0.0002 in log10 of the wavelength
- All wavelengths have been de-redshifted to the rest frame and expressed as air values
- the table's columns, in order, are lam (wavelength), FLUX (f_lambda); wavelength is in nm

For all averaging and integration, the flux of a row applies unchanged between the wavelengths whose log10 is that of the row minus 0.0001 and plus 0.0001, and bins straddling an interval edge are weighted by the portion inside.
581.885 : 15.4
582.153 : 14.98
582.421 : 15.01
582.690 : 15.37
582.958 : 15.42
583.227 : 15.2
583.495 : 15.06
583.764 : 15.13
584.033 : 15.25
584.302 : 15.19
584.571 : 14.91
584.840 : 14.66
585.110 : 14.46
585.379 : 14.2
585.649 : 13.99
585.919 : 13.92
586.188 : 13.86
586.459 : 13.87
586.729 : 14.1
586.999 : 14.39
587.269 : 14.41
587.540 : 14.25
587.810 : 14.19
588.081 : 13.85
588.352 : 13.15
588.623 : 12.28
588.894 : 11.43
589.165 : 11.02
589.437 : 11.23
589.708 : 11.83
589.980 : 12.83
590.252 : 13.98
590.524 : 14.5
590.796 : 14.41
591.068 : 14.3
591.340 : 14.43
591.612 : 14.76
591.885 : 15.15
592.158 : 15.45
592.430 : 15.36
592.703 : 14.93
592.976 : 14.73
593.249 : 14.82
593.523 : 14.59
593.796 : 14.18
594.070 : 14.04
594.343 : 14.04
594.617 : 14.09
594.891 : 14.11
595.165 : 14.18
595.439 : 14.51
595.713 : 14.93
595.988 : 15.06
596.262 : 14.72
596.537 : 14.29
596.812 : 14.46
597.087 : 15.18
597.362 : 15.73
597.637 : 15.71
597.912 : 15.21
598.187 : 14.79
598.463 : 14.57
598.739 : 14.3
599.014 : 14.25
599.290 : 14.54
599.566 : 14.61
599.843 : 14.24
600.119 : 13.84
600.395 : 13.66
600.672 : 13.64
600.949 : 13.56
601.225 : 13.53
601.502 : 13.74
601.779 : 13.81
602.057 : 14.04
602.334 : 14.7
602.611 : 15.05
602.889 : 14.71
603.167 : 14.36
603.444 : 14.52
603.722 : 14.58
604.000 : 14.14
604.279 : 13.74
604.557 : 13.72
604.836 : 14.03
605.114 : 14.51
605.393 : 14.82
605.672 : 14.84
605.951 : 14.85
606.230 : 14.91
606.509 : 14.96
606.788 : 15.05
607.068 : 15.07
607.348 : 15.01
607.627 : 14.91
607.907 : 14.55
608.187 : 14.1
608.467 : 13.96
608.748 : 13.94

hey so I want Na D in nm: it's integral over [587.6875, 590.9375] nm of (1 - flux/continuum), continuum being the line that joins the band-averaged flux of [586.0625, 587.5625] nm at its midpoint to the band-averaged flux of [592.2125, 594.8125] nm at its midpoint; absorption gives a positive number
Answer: 0.32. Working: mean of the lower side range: 14.1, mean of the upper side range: 14.6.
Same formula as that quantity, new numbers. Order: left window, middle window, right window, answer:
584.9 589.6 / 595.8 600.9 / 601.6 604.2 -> -0.17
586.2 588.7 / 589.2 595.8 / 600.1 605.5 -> -0.10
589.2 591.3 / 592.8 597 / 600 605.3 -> -0.28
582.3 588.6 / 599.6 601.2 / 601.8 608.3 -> 0.08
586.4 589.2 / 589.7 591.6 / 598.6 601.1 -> -0.05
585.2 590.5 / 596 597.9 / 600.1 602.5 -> -0.19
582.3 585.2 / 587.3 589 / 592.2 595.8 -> 0.18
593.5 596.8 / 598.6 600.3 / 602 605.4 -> 0.01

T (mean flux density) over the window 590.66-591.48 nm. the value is 14.4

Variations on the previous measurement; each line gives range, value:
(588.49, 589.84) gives 11.6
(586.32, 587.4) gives 14.2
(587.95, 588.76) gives 13.1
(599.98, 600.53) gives 13.8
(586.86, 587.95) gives 14.3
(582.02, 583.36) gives 15.2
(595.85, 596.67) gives 14.7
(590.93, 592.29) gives 14.8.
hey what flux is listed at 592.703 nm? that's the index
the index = 14.93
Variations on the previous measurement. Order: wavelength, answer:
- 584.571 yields 14.91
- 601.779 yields 13.81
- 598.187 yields 14.79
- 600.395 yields 13.66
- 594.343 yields 14.04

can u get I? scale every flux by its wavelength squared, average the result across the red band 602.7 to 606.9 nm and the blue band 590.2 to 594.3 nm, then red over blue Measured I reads 1.03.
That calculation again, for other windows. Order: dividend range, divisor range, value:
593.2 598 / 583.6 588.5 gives 1.06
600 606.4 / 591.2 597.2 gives 1.00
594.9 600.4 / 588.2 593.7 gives 1.09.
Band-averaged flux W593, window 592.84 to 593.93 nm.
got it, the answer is 14.6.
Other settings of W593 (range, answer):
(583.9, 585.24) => 14.9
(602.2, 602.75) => 14.9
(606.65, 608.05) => 14.9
